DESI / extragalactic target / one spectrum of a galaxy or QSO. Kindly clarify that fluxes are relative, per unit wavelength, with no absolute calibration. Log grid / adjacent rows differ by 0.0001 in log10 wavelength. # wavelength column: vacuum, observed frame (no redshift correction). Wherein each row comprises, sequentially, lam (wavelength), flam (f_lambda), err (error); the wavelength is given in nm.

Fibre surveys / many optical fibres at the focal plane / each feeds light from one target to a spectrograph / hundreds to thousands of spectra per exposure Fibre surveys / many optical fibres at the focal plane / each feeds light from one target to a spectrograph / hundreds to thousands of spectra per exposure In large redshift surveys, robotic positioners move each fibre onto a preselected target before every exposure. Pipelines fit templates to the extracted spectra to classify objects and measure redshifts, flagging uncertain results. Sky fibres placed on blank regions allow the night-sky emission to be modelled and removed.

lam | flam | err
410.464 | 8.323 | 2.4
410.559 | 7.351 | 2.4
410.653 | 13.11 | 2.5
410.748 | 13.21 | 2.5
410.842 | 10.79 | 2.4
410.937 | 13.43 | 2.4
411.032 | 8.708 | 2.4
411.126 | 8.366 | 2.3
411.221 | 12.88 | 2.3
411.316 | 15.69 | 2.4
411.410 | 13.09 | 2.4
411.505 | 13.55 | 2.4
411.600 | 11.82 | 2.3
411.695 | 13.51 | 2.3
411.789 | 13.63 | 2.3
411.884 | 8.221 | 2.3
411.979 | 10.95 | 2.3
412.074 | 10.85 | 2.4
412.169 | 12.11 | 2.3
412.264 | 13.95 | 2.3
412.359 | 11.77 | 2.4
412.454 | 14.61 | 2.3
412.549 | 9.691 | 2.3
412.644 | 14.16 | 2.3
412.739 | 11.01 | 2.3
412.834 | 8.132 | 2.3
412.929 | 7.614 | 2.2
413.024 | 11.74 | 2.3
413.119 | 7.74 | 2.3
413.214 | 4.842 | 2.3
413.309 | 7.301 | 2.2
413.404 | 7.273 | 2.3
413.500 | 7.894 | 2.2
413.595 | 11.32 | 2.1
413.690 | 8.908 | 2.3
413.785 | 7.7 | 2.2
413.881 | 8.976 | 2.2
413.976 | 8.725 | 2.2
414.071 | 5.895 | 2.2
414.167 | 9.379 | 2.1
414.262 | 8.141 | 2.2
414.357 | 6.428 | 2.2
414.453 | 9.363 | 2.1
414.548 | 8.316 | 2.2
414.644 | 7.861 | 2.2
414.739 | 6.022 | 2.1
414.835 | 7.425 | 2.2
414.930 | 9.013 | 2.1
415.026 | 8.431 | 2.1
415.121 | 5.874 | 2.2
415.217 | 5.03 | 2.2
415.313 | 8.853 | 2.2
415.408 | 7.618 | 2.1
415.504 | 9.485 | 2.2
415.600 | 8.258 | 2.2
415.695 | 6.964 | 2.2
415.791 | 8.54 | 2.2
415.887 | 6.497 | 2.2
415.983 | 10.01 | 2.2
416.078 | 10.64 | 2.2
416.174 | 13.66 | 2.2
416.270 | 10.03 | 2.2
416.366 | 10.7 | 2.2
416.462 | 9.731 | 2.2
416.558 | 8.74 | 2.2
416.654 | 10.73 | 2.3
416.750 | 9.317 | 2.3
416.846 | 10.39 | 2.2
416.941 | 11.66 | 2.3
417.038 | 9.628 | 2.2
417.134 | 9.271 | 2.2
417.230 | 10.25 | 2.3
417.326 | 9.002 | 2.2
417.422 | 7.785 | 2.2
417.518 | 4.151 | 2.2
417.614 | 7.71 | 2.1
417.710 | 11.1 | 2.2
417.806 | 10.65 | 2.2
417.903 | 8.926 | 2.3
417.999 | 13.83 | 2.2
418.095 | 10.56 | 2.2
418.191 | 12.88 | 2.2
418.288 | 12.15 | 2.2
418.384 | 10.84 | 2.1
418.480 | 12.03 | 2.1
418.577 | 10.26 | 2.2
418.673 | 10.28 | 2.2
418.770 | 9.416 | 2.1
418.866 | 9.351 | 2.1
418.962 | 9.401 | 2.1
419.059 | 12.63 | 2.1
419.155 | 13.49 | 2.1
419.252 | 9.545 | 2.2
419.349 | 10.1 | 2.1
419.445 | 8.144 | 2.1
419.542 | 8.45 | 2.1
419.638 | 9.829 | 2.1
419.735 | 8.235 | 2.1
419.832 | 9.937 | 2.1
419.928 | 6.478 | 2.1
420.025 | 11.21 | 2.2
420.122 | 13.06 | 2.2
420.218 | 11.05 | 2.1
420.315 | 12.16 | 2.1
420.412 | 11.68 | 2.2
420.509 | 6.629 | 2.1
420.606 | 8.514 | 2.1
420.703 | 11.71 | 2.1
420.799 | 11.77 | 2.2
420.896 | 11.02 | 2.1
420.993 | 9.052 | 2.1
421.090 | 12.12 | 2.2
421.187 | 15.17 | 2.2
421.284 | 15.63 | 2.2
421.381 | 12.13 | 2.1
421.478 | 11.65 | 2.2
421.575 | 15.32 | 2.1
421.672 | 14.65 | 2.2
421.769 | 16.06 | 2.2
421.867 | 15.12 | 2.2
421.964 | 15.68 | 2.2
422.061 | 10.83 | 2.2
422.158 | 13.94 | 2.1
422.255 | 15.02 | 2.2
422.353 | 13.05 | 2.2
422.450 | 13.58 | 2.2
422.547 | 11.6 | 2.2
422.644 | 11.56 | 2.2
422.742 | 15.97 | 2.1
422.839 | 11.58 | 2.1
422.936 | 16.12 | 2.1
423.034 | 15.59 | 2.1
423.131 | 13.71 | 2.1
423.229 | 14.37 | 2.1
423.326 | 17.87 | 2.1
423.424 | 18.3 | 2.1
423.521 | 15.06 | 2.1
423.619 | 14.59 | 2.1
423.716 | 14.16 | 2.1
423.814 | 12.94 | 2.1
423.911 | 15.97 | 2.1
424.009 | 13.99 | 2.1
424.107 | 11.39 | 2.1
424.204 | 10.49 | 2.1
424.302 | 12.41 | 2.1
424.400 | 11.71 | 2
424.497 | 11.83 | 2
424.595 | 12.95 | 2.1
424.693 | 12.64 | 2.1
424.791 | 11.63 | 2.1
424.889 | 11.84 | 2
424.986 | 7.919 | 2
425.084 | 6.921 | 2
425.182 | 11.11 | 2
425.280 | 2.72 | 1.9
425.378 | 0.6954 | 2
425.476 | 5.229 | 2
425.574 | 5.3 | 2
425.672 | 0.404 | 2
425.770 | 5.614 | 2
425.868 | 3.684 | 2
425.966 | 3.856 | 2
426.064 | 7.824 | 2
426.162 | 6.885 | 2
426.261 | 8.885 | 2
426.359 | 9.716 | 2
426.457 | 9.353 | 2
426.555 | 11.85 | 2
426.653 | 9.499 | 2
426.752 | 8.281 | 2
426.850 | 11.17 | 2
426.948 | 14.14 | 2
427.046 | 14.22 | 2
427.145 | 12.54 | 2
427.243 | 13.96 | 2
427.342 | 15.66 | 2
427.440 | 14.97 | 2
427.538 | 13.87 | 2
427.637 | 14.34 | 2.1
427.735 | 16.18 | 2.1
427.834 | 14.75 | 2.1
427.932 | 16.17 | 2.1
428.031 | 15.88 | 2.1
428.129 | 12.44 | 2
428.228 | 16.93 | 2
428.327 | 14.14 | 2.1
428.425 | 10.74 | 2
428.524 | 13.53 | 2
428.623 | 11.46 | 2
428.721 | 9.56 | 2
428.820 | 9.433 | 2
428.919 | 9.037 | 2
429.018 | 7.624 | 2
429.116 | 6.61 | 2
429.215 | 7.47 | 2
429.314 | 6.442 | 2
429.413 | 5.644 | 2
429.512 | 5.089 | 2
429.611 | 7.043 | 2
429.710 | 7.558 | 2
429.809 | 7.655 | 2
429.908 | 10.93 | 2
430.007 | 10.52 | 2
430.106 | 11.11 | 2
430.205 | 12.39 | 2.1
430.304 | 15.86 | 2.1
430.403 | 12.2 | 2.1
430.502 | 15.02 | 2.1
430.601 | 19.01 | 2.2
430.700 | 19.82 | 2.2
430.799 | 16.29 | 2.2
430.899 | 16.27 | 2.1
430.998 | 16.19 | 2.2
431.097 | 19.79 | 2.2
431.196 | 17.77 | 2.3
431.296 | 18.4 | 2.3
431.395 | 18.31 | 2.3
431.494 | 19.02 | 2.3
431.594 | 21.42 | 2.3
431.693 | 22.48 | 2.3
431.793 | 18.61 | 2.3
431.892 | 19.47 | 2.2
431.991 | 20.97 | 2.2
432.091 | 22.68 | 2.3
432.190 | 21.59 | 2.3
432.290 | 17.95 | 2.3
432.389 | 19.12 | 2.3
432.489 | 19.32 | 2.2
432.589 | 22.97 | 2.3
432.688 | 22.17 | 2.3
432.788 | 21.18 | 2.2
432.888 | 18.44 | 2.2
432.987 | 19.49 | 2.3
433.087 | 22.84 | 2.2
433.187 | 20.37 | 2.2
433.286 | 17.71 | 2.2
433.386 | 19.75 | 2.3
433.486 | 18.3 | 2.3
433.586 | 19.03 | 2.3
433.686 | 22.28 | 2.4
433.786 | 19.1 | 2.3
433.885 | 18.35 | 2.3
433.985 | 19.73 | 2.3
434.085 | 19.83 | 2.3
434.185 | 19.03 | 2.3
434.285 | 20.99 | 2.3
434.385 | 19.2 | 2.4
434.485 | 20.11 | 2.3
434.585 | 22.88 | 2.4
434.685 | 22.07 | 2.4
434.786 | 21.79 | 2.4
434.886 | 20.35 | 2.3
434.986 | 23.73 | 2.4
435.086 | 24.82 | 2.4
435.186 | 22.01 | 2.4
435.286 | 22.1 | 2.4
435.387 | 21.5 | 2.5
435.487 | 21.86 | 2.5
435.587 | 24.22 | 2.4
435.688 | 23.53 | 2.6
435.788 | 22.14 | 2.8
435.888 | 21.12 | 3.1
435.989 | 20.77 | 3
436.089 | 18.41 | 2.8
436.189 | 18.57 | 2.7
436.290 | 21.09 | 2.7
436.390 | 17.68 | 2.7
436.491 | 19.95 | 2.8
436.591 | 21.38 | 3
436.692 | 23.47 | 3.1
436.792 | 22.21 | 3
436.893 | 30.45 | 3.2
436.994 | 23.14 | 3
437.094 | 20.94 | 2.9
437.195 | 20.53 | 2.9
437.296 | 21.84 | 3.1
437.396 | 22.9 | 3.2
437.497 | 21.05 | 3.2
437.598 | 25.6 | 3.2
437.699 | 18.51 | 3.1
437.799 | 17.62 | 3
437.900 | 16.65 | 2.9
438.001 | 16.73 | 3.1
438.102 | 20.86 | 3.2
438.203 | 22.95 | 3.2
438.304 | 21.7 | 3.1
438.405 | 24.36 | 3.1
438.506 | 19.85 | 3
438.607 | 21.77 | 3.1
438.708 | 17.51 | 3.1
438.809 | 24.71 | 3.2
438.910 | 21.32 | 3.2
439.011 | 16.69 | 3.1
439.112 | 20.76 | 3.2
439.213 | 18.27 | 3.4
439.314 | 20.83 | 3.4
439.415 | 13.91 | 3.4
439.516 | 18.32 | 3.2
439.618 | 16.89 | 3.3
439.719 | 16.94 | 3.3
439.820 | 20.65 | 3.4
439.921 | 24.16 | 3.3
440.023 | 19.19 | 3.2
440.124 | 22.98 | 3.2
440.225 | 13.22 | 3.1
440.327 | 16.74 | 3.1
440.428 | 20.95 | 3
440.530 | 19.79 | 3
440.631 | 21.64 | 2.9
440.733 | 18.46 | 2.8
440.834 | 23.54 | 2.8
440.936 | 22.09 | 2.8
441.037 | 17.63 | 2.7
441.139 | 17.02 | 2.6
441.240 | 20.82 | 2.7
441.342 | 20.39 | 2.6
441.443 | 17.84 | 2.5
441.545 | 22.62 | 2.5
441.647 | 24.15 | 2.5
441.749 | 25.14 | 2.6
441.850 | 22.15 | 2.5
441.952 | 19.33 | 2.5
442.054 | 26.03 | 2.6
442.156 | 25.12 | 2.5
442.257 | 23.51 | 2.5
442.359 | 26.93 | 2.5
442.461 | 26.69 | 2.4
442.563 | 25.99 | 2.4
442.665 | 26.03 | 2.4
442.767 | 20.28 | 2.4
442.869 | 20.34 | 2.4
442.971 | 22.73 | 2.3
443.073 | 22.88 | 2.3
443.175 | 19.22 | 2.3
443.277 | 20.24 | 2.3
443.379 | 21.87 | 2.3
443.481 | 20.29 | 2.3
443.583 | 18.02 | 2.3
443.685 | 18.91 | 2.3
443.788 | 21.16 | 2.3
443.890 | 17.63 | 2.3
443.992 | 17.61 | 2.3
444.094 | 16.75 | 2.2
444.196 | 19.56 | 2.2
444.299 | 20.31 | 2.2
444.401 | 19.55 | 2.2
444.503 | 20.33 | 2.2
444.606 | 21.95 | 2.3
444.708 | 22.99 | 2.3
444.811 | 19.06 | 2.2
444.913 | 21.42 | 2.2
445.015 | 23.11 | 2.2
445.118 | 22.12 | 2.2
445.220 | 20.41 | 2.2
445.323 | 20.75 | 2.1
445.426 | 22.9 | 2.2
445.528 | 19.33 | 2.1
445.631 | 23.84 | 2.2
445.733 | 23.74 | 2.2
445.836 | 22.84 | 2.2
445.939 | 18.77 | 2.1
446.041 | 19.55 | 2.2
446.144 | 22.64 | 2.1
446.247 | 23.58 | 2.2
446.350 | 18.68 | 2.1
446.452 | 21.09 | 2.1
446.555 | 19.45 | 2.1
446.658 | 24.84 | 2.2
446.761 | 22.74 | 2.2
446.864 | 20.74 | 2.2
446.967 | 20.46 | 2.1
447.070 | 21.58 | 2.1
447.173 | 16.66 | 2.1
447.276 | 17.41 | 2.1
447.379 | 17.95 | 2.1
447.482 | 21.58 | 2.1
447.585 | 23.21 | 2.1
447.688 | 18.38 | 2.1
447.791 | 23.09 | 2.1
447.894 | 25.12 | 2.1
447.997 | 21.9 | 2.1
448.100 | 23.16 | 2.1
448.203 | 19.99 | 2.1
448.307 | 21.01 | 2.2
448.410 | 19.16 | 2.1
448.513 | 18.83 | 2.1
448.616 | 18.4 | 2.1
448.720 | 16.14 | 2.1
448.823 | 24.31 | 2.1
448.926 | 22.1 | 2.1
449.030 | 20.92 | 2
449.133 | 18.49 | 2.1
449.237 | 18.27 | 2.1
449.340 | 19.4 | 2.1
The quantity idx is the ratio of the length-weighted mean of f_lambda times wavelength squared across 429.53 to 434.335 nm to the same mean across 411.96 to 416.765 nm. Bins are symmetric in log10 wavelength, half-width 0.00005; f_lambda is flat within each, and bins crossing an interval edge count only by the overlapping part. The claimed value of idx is 2.1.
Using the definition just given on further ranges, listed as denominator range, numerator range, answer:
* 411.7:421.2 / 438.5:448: 2.44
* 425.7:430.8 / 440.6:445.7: 2.05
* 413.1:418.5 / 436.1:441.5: 2.52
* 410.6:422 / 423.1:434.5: 1.44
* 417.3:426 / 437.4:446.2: 2.06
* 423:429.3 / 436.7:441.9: 1.96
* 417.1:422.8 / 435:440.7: 2.00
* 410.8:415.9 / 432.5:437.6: 2.47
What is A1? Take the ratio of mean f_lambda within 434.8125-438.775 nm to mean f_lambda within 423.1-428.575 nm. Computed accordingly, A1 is 1.88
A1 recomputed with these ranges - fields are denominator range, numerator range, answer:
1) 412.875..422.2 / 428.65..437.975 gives 1.84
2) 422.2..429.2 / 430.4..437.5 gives 1.78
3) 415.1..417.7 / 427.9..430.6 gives 1.20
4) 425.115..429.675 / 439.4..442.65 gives 2.15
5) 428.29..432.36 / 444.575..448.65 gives 1.51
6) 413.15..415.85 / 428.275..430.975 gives 1.42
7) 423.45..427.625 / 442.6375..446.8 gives 2.03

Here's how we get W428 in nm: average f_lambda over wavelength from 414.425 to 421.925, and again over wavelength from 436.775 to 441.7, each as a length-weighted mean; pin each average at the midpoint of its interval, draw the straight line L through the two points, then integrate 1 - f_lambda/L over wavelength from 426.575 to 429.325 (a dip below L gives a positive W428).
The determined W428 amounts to 0.481 nm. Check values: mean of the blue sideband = 10.2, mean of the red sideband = 20.4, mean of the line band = 12.3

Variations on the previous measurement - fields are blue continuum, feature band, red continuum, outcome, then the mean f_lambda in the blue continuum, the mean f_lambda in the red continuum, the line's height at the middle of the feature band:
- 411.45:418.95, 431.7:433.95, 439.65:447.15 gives -0.45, 9.58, 21.1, 16.8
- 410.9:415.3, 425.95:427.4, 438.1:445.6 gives 0.41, 9.7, 20.8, 15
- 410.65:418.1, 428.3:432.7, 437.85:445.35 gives 0.49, 9.71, 20.7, 16.2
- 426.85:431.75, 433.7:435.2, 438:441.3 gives -0.39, 13.4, 19.8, 16.6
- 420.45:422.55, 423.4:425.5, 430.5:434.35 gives 0.48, 12.8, 19.6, 14.6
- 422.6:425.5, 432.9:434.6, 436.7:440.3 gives -0.20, 12.2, 20.5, 17.7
